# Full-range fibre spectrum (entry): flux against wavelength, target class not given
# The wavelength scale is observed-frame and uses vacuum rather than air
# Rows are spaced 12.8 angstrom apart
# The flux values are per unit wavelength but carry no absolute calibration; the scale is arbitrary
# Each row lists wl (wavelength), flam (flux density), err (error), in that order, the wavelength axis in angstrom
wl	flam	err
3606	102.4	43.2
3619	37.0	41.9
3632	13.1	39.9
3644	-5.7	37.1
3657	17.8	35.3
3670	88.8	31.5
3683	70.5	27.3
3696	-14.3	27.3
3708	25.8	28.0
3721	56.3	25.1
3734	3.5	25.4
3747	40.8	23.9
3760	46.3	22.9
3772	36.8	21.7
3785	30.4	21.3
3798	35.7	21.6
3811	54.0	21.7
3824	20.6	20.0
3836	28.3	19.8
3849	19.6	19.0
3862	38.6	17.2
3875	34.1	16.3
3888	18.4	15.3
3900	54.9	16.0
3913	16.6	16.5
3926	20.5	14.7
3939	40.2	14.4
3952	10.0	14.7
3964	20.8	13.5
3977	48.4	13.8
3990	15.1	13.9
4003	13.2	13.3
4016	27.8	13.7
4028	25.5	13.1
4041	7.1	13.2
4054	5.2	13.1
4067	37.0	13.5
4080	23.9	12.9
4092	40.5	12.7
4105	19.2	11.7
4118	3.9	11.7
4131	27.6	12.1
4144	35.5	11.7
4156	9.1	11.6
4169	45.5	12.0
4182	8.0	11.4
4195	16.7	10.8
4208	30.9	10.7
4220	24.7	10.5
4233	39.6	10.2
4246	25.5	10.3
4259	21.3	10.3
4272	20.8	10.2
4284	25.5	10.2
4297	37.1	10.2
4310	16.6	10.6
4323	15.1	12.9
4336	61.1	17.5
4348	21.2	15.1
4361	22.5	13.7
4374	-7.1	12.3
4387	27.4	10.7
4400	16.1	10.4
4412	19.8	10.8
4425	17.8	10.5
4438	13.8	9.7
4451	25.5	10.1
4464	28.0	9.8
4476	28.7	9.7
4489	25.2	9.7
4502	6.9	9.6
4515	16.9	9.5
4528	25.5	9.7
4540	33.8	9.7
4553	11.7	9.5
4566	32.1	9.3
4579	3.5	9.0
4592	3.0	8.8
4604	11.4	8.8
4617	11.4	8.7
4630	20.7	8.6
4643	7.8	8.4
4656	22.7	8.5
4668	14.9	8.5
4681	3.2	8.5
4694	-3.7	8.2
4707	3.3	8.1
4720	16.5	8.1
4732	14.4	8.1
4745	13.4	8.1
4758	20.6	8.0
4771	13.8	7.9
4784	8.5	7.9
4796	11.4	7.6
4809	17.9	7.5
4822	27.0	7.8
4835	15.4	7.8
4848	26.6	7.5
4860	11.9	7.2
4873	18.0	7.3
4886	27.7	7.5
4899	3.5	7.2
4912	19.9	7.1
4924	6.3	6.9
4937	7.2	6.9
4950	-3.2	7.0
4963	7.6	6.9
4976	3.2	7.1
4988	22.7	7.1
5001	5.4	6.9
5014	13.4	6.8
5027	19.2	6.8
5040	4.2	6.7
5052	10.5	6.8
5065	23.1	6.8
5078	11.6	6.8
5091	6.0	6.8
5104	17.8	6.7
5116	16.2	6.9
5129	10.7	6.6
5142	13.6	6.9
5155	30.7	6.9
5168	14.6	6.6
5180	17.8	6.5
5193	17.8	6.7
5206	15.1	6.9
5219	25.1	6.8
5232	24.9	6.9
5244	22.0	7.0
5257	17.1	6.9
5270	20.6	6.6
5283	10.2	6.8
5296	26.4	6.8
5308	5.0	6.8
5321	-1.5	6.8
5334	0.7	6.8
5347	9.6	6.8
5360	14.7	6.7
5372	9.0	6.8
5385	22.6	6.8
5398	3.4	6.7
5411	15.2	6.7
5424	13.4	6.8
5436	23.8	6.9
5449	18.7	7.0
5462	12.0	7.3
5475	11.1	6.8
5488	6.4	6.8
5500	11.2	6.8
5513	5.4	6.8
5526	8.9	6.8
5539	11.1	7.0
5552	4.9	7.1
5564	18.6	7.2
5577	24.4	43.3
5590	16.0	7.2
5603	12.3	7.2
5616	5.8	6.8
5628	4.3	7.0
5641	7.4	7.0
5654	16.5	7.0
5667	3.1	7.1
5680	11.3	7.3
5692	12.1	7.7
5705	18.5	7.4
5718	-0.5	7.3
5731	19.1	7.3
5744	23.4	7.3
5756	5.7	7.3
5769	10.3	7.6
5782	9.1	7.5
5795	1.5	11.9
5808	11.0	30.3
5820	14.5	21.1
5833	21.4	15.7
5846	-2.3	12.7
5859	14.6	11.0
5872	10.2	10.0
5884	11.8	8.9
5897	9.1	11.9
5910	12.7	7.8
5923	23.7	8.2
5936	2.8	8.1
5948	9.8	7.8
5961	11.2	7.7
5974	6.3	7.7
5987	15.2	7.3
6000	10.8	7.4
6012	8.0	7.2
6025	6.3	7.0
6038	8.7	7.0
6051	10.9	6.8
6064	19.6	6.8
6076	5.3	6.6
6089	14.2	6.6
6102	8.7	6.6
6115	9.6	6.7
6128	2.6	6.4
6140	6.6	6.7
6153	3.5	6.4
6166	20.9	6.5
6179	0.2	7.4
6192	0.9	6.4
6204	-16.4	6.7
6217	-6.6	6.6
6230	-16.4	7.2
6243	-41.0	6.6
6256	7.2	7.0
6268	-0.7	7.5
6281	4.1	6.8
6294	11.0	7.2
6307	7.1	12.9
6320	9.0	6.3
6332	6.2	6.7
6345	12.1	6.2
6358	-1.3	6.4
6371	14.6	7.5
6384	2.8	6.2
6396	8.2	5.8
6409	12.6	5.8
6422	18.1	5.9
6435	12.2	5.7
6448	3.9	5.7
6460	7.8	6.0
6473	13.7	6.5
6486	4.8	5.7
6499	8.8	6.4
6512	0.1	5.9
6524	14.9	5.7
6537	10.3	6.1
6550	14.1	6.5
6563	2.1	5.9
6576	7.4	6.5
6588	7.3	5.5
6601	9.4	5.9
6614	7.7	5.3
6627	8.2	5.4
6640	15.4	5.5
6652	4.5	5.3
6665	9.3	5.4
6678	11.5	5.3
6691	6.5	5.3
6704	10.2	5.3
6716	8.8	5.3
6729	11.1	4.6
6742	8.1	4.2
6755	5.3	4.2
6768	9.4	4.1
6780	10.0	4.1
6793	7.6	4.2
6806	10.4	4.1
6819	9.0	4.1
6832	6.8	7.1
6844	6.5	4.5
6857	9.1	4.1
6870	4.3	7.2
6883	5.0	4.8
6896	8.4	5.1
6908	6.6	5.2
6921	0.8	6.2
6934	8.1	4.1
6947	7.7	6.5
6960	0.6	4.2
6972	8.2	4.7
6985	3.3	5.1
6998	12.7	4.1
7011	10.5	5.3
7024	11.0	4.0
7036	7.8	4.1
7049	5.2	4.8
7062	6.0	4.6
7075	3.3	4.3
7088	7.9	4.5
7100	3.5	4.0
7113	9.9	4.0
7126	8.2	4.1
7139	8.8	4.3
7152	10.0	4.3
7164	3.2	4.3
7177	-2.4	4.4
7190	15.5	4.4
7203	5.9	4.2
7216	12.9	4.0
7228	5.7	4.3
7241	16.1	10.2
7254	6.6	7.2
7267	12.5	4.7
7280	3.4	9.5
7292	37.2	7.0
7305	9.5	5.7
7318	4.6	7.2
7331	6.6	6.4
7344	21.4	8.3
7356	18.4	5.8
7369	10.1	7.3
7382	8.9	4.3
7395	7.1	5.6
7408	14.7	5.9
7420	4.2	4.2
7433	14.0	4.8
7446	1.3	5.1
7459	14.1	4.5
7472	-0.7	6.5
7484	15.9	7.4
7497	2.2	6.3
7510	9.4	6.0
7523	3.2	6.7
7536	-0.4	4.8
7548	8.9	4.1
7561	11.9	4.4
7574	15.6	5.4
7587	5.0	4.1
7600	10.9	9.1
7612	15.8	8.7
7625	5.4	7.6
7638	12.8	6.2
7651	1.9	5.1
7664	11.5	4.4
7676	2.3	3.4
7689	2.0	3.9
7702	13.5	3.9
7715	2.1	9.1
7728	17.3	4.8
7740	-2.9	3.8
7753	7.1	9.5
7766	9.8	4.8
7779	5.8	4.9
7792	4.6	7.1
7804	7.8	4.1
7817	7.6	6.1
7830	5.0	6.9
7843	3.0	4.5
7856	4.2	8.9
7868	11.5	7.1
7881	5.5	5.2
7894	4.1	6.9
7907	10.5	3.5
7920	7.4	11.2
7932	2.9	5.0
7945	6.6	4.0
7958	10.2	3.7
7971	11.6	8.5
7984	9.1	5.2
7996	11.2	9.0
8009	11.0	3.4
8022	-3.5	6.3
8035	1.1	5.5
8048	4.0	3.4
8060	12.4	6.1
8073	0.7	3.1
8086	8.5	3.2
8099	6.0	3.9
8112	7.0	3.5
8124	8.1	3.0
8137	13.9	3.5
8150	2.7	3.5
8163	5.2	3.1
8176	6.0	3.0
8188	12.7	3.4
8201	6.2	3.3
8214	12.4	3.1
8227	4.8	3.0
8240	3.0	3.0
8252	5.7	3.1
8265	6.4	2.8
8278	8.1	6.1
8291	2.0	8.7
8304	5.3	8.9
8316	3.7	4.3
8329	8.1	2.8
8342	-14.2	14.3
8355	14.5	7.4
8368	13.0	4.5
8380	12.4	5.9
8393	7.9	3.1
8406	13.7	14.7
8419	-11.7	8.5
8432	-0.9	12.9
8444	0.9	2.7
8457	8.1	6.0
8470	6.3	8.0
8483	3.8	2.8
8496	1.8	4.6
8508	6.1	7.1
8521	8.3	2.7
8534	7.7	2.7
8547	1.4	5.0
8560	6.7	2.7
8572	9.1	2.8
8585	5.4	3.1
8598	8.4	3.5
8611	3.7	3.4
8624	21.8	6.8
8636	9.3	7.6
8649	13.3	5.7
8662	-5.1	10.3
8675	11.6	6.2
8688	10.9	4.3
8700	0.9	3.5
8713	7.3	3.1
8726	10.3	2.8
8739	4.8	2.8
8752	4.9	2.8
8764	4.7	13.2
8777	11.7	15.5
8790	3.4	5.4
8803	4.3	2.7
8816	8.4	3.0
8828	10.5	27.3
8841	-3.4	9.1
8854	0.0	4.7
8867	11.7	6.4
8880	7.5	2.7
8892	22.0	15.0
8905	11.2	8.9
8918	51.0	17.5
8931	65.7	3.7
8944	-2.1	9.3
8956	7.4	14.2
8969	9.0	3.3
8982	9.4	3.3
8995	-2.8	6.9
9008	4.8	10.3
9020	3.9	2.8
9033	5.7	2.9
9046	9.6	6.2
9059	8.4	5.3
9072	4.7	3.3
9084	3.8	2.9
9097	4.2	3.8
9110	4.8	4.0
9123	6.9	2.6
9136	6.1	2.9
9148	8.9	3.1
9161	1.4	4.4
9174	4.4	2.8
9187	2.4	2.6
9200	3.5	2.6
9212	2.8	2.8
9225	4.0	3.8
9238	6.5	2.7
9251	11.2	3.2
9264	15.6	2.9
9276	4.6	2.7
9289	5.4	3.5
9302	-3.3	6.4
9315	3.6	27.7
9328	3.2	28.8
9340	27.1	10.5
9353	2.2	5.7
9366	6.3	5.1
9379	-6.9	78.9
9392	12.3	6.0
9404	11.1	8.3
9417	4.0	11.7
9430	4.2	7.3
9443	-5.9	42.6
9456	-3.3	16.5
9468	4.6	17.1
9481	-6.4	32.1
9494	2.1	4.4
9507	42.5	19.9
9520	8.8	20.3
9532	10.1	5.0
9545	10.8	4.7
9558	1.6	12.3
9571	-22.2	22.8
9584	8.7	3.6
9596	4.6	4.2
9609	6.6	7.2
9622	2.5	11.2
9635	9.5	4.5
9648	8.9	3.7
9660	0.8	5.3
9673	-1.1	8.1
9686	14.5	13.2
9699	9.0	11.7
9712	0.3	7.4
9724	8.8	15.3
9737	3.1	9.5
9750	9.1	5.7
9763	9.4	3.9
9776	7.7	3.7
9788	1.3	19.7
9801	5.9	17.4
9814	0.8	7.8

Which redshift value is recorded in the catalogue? 1.39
